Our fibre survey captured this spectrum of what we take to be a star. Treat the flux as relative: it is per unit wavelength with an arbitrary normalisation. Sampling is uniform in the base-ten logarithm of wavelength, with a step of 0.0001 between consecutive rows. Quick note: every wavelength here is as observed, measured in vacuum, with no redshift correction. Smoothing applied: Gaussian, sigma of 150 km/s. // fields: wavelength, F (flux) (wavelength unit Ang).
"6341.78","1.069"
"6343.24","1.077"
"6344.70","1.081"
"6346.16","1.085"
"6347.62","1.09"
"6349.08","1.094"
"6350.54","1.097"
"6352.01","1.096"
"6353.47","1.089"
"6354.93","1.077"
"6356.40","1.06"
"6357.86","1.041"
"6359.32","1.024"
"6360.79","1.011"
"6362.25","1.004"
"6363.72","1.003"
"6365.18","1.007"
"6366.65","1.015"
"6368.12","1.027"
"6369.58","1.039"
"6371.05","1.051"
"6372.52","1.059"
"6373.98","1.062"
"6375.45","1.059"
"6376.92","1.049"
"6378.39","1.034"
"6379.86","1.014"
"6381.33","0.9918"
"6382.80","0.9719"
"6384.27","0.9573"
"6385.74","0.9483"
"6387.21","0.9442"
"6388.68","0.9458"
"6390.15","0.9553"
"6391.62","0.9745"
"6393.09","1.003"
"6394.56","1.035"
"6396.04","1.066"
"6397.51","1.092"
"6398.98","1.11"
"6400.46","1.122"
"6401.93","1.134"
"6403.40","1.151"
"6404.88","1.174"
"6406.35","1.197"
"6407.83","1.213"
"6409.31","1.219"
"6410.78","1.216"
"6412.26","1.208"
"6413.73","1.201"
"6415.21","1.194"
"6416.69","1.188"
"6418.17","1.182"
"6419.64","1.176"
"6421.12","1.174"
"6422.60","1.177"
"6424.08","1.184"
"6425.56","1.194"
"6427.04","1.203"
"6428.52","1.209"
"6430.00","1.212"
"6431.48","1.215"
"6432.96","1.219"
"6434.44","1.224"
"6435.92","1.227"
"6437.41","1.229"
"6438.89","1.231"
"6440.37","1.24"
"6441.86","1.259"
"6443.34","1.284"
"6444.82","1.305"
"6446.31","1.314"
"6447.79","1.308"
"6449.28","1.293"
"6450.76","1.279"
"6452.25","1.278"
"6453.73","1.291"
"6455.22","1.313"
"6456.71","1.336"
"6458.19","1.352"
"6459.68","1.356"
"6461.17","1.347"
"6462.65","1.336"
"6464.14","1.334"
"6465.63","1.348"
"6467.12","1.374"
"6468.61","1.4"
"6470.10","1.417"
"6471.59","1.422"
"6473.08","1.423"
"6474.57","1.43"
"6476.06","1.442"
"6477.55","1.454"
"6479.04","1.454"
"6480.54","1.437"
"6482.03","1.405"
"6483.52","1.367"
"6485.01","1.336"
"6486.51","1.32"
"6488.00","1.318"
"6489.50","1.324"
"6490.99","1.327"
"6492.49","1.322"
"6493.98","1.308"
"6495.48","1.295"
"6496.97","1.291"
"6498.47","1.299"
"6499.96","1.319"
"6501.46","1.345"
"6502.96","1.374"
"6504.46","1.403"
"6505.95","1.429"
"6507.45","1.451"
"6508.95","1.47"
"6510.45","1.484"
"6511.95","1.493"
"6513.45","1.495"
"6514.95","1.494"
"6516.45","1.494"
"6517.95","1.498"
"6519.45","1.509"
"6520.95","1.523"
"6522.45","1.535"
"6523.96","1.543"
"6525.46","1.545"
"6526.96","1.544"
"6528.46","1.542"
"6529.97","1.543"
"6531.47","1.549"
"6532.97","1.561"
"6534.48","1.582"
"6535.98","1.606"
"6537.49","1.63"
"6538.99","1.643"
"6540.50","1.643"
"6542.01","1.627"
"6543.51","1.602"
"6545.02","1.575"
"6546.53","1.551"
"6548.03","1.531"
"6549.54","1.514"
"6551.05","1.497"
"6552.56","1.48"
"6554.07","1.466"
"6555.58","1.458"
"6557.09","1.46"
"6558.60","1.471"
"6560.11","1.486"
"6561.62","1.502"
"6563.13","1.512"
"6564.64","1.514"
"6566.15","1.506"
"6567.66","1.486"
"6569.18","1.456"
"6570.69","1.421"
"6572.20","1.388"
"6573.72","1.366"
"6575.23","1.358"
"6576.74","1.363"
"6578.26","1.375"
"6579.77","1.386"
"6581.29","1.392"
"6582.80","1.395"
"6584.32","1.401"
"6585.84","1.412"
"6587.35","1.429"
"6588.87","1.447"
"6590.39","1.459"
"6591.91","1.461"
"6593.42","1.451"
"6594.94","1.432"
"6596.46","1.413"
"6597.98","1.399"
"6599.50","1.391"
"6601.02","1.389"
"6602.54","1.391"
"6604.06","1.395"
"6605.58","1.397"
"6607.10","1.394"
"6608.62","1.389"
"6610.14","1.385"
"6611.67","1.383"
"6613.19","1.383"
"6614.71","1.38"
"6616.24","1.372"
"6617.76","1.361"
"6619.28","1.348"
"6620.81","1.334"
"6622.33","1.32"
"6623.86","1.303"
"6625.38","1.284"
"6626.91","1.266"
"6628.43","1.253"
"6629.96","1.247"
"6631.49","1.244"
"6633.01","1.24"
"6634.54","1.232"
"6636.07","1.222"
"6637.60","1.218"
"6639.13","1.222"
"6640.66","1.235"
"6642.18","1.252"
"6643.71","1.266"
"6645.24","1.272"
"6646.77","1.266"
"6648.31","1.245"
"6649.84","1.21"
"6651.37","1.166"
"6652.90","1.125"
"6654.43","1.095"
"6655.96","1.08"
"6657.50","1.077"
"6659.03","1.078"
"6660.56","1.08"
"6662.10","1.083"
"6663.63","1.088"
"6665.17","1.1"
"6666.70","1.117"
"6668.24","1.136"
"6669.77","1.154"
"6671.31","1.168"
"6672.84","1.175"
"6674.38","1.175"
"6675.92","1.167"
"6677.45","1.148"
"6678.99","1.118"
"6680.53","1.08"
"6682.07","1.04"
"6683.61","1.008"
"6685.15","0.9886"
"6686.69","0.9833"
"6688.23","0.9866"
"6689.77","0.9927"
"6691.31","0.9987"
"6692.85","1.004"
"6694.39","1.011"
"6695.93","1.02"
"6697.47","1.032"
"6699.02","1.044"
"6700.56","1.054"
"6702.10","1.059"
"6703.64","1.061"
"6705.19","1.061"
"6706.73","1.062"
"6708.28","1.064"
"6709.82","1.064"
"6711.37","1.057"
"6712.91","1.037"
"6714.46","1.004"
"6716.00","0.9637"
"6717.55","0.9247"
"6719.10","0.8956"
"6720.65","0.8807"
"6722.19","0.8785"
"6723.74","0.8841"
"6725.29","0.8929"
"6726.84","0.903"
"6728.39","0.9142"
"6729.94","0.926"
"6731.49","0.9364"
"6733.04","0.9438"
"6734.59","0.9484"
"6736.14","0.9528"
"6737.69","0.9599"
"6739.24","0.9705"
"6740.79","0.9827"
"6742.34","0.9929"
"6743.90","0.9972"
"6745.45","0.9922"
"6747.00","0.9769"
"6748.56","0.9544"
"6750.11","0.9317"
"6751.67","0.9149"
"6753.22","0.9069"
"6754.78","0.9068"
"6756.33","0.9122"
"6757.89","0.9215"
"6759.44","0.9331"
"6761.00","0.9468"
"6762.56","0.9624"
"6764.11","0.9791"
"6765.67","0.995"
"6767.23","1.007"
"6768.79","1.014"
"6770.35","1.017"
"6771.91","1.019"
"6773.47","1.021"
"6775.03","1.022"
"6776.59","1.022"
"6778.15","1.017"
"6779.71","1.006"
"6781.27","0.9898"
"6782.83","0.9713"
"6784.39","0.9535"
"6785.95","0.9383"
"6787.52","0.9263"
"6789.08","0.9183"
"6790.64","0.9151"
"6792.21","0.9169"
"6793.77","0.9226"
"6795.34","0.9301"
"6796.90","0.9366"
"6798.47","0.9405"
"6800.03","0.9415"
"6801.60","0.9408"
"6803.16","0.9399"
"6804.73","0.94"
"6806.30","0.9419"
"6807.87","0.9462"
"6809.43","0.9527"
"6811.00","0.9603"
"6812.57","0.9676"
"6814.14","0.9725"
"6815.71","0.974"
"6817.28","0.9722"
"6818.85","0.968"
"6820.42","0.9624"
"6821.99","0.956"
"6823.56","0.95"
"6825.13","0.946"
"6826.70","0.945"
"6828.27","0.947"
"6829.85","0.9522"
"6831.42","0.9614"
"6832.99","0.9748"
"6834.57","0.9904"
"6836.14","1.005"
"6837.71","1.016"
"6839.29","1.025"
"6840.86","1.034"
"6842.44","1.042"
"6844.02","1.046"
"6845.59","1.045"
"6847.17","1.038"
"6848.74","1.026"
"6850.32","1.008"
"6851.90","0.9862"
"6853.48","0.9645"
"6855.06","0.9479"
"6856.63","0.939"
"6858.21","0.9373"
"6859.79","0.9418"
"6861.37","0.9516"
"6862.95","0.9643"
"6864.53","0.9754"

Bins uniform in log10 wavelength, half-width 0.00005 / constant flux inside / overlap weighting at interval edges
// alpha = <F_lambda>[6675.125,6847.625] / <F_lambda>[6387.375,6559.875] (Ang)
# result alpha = 0.7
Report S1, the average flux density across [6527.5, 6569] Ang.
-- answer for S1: 1.54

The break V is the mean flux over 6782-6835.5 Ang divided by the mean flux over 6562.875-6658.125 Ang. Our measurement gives 0.71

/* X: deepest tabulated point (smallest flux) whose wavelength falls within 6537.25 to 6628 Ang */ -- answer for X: 1.266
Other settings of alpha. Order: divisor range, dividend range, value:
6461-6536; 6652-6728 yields 0.73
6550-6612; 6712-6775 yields 0.67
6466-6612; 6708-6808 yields 0.66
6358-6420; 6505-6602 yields 1.39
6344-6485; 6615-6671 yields 1.03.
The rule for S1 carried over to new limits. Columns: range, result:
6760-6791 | 0.983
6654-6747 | 1.02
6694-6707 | 1.05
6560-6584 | 1.43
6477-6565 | 1.47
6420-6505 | 1.31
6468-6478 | 1.43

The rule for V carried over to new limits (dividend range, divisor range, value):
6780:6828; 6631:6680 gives 0.81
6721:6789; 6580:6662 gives 0.73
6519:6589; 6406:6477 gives 1.17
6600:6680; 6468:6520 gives 0.88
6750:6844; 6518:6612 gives 0.65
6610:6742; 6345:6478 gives 0.95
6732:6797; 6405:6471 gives 0.76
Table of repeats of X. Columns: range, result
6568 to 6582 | 1.358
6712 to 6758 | 0.8785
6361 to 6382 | 0.9918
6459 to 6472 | 1.334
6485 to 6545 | 1.291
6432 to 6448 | 1.219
